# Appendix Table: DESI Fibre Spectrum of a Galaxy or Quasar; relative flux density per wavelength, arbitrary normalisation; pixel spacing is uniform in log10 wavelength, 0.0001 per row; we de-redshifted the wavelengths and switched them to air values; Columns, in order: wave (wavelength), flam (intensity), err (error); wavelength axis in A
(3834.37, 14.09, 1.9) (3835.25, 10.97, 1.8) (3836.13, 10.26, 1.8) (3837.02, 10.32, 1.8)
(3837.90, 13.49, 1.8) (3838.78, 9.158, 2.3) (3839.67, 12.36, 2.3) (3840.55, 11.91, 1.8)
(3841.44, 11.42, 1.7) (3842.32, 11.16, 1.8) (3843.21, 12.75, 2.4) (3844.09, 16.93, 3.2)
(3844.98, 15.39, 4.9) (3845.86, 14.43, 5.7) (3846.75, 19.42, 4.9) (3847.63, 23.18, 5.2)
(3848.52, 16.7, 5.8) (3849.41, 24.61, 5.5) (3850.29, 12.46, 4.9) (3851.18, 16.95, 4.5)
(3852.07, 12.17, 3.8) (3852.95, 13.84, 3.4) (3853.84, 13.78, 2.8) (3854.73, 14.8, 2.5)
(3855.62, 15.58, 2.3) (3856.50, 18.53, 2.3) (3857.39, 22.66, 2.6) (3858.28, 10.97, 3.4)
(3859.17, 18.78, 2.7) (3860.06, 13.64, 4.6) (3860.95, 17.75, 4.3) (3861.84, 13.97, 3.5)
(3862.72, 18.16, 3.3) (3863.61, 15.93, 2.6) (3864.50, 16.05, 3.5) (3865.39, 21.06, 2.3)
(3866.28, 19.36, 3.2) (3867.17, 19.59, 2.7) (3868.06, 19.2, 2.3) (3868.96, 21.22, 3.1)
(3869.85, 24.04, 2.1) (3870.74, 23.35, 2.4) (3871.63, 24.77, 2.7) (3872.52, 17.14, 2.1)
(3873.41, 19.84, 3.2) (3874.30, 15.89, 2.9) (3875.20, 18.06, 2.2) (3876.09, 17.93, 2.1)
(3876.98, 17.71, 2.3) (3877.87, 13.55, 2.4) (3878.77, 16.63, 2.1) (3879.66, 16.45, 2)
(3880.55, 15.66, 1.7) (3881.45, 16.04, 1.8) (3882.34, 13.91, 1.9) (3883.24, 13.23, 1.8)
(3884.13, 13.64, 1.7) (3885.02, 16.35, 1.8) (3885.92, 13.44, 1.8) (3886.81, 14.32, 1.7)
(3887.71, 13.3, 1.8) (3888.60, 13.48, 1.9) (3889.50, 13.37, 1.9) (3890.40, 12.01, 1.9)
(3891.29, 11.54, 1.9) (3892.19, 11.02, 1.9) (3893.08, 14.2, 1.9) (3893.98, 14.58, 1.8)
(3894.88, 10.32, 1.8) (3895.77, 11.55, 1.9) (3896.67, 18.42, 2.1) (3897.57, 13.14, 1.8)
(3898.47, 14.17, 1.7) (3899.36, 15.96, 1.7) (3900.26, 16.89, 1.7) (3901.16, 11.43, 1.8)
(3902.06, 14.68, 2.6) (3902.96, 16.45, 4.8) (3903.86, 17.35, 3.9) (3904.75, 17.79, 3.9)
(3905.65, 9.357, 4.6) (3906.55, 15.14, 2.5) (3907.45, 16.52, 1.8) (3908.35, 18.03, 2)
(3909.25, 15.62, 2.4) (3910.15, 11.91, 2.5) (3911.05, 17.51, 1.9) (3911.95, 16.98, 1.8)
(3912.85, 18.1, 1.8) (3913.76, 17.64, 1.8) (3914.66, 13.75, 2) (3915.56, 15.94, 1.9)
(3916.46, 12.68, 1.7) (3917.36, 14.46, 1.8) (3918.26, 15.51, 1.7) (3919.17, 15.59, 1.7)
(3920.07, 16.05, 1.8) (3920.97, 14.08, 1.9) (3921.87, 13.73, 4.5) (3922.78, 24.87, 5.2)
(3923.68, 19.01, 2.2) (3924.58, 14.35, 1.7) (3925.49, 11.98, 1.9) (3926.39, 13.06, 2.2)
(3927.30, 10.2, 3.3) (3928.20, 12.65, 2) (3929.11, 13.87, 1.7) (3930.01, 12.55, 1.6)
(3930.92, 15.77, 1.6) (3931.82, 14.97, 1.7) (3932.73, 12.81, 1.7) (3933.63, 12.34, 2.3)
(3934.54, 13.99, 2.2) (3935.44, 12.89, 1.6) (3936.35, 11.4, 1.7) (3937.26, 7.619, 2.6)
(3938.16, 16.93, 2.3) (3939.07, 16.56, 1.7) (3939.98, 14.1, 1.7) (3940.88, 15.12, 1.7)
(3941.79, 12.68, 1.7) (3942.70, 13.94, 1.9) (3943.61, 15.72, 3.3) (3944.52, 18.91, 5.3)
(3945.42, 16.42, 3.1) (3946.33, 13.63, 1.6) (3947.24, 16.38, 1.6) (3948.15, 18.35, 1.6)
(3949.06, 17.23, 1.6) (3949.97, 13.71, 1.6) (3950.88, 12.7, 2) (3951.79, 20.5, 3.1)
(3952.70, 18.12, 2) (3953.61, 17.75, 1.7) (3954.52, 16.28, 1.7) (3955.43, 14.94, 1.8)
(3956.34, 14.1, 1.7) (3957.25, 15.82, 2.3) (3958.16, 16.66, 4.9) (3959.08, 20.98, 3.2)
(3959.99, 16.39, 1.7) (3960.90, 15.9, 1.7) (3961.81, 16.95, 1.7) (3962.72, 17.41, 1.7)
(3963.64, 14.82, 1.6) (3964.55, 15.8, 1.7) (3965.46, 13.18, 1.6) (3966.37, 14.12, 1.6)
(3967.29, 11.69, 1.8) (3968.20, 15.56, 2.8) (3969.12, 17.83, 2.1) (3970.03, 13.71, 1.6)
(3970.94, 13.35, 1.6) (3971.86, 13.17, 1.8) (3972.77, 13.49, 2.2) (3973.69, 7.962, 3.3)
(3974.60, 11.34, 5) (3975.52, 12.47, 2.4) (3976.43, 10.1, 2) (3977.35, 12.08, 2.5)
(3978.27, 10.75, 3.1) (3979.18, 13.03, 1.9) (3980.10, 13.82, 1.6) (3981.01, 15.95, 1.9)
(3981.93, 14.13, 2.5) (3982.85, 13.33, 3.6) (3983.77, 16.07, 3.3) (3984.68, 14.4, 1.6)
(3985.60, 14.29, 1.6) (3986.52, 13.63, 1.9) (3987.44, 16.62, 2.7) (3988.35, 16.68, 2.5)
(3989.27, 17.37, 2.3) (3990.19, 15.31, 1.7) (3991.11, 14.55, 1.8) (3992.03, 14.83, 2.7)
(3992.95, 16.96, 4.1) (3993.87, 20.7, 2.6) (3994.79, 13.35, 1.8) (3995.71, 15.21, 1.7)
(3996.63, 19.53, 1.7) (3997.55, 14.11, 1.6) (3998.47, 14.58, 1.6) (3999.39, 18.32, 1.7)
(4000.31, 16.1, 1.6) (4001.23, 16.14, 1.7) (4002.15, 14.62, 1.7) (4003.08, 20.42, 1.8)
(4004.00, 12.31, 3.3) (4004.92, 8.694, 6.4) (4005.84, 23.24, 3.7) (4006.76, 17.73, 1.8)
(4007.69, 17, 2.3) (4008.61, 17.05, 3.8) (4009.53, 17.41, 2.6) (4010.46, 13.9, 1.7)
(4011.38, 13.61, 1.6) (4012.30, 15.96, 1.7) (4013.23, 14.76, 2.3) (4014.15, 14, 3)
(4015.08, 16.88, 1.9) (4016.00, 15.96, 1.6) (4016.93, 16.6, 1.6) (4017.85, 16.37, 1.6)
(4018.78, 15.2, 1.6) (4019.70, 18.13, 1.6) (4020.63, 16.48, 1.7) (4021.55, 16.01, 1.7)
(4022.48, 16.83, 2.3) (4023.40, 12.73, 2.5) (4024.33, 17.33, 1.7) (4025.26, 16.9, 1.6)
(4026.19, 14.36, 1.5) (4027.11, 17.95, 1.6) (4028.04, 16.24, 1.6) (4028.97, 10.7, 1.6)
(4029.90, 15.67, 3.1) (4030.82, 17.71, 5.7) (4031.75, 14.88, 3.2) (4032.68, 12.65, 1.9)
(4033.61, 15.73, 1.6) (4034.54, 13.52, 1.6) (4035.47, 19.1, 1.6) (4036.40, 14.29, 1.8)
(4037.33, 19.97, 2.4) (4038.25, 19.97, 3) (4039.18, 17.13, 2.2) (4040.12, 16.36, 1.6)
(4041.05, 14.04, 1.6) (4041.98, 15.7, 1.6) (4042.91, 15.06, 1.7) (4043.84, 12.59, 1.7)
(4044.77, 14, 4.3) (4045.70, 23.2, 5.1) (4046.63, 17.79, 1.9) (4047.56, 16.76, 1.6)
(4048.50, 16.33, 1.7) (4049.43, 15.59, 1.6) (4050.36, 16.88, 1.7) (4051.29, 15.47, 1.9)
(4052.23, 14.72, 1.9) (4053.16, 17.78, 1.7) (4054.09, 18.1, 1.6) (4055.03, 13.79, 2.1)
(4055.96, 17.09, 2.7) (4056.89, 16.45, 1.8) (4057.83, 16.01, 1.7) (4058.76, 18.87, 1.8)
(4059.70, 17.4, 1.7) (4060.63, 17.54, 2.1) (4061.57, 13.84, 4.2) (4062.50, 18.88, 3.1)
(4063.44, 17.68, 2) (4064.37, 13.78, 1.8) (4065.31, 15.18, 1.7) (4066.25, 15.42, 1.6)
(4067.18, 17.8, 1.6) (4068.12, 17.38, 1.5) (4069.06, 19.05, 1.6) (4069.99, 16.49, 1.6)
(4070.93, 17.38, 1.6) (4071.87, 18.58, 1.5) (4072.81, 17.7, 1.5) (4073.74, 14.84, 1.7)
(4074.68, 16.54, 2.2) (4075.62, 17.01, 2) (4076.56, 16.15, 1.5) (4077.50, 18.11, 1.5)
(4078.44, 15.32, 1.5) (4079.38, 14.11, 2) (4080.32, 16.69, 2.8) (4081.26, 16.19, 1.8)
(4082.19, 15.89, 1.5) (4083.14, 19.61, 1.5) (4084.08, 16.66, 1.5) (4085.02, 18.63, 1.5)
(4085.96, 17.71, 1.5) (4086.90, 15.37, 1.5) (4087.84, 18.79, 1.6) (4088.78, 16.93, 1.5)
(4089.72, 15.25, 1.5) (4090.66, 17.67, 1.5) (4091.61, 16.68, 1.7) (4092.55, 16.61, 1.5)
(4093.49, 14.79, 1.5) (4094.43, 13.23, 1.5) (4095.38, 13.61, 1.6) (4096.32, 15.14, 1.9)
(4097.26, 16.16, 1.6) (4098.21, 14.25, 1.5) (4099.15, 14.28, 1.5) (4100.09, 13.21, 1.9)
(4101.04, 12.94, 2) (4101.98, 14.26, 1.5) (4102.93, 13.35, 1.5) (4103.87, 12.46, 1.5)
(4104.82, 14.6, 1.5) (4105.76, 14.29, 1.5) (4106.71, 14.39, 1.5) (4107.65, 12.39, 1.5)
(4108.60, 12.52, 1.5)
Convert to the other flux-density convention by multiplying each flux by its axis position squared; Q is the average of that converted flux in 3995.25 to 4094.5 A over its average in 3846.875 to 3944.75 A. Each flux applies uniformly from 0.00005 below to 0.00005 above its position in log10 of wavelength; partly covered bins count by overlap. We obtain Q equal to 1.13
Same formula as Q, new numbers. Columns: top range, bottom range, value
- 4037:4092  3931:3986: 1.21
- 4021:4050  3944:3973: 1.05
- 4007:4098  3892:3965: 1.14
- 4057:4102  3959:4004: 1.15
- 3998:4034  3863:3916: 1.06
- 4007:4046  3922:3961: 1.09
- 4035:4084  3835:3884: 1.13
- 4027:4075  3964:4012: 1.14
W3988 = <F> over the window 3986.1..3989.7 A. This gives 16.1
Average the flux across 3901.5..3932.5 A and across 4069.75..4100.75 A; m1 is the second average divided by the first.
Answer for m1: 1.1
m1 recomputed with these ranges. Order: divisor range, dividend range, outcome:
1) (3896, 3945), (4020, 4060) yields 1.09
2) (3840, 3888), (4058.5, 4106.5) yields 0.96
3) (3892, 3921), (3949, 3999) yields 1.00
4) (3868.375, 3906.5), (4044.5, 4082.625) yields 1.07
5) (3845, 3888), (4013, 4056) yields 0.94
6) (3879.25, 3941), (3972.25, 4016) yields 1.04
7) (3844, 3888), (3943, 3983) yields 0.87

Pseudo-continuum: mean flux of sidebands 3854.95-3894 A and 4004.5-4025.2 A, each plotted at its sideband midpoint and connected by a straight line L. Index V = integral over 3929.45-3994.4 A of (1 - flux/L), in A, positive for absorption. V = 5.66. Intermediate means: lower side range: 16.6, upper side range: 16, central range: 14.8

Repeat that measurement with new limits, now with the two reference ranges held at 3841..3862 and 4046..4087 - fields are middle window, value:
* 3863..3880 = -3.0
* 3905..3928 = 1.3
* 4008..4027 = 0.8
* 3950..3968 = 0.4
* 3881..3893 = 1.9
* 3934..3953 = 1.4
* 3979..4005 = 1.6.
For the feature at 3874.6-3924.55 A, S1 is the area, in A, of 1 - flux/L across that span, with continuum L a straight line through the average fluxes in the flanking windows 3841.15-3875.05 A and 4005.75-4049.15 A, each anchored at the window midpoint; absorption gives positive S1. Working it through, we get 5.7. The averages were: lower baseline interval 17.3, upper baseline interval 16.1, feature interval 15.1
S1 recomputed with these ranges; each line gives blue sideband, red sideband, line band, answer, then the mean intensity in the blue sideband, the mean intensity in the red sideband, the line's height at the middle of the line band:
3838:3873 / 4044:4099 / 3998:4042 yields 1.6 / 16.8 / 16.5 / 16.6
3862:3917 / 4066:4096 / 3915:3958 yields 3.1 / 15.9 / 16.6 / 16.1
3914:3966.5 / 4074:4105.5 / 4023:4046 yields -0.6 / 15.2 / 15.7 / 15.5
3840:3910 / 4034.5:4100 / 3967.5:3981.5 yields 2.8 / 15.9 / 16.5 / 16.2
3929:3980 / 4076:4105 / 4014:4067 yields -3.3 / 14.6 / 15.6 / 15.3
